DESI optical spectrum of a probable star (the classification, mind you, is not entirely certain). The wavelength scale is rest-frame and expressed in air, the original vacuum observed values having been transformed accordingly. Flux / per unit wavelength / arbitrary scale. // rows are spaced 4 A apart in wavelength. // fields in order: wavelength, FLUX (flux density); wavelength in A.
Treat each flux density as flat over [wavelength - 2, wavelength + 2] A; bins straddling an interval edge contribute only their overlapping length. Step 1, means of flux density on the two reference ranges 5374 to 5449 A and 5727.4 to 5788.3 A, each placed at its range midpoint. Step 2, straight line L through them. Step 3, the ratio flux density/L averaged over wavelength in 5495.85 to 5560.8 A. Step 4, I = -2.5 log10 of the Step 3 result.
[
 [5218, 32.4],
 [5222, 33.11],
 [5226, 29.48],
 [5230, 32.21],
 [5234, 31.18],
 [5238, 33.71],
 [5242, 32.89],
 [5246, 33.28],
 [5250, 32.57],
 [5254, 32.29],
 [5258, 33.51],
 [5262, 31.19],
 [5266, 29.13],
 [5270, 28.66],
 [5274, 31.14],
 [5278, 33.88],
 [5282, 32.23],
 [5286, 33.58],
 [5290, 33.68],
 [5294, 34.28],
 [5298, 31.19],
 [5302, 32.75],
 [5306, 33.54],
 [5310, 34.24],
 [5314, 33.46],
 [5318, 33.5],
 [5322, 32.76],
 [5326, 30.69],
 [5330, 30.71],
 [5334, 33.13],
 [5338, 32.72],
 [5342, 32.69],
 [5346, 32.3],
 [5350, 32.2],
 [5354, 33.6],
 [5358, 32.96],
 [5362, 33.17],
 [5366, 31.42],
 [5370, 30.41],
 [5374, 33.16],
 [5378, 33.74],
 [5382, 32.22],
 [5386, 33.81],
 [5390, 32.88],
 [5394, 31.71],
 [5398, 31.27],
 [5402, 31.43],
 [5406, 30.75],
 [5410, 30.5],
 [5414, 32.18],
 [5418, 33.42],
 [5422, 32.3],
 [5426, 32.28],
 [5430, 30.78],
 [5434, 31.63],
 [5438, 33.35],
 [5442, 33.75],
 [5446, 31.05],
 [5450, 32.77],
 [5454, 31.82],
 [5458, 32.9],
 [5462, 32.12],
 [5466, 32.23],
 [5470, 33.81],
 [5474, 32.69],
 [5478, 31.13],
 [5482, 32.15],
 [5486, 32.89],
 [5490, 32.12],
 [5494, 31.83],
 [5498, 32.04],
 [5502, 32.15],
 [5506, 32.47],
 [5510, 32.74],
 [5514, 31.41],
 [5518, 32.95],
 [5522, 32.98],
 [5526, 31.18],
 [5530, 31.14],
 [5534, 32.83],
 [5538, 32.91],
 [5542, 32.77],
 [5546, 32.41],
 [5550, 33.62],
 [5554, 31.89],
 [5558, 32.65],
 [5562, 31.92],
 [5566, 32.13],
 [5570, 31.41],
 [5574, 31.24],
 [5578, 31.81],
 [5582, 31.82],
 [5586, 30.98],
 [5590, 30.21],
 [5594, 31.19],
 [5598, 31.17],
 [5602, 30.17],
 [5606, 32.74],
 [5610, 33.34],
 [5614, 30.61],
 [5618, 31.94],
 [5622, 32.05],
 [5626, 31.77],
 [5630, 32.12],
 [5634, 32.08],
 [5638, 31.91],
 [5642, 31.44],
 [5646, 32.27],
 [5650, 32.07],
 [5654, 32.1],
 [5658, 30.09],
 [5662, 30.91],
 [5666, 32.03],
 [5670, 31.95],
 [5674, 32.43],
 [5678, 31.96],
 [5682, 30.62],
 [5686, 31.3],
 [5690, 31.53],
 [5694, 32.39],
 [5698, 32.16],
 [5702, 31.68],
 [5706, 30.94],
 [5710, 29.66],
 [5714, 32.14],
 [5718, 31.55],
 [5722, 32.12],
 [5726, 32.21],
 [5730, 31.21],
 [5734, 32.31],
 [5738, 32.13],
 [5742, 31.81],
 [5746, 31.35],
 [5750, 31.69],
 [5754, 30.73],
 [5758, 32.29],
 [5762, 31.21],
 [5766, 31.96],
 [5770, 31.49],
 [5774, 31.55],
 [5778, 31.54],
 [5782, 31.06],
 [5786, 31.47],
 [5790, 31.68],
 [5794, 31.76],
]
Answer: -0.01 mag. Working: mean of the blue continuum 32.2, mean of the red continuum 31.6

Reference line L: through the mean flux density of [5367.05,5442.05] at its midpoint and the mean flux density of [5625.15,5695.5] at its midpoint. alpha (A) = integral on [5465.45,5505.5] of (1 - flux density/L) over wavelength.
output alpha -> -0.39 A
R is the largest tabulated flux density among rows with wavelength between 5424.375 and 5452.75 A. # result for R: 33.75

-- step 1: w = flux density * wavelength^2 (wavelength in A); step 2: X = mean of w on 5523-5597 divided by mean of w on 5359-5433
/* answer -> 1.06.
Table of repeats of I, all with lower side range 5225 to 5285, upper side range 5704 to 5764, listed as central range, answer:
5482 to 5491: -0.03 mag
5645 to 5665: 0.00 mag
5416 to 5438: -0.01 mag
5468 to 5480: -0.03 mag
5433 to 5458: -0.02 mag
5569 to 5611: 0.01 mag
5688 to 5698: -0.01 mag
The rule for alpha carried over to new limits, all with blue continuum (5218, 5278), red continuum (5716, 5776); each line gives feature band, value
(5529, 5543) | -0.3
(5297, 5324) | -1.1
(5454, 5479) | -0.6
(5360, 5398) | -0.8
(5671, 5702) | 0.0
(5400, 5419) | 0.1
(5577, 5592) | 0.3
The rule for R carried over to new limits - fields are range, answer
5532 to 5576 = 33.62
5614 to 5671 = 32.27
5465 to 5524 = 33.81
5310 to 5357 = 34.24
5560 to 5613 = 33.34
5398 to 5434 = 33.42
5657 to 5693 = 32.43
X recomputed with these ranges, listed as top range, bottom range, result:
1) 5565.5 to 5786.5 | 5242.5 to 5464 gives 1.10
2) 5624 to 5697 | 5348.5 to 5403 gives 1.08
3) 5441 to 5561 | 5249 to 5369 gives 1.07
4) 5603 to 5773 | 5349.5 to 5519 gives 1.08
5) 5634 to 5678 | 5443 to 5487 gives 1.05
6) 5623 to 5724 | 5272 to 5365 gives 1.10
